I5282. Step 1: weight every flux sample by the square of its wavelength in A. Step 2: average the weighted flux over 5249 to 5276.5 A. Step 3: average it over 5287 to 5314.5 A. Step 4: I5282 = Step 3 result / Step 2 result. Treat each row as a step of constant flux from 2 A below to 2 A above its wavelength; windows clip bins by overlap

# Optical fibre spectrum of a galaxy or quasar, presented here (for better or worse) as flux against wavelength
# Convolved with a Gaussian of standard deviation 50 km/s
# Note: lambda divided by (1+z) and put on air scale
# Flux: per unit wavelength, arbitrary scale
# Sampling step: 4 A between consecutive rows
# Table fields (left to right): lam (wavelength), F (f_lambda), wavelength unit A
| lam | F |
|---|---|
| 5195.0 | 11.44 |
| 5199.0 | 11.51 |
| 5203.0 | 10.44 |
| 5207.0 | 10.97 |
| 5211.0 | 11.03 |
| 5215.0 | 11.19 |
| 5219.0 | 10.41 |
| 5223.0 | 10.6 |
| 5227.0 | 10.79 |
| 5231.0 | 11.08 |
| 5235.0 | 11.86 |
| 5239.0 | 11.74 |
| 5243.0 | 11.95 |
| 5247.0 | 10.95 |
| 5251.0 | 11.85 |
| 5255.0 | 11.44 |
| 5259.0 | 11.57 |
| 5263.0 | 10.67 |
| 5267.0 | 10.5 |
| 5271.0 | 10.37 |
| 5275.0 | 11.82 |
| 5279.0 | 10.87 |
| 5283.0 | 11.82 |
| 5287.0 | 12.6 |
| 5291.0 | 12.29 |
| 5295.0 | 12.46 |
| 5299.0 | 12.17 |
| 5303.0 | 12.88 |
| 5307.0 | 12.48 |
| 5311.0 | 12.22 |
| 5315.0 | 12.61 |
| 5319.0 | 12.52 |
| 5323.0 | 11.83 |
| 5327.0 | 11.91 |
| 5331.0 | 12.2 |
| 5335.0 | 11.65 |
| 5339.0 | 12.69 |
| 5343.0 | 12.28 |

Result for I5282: 1.13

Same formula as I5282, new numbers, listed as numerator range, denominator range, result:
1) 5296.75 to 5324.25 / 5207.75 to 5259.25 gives 1.14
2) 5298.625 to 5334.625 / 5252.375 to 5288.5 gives 1.11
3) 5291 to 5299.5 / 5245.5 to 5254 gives 1.10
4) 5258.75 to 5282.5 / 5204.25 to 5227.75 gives 1.04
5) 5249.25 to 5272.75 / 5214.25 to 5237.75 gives 1.02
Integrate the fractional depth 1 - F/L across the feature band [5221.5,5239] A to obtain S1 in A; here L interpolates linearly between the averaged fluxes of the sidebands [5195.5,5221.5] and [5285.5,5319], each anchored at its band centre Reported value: 0.2 A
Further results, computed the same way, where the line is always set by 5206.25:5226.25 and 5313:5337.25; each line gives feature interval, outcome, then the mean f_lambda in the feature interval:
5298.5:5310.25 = -0.6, 12.5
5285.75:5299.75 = -0.8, 12.4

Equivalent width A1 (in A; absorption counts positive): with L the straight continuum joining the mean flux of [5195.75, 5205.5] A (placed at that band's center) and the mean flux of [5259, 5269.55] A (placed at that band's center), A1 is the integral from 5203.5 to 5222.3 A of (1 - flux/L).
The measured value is 0.2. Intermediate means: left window 11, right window 10.8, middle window 10.8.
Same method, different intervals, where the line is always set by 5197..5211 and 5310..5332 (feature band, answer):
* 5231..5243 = -0.4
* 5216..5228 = 0.6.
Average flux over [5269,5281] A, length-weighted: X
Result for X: 11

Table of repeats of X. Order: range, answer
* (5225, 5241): 11.4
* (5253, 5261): 11.5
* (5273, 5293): 11.9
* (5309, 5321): 12.5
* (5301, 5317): 12.5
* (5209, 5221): 10.9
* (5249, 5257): 11.6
